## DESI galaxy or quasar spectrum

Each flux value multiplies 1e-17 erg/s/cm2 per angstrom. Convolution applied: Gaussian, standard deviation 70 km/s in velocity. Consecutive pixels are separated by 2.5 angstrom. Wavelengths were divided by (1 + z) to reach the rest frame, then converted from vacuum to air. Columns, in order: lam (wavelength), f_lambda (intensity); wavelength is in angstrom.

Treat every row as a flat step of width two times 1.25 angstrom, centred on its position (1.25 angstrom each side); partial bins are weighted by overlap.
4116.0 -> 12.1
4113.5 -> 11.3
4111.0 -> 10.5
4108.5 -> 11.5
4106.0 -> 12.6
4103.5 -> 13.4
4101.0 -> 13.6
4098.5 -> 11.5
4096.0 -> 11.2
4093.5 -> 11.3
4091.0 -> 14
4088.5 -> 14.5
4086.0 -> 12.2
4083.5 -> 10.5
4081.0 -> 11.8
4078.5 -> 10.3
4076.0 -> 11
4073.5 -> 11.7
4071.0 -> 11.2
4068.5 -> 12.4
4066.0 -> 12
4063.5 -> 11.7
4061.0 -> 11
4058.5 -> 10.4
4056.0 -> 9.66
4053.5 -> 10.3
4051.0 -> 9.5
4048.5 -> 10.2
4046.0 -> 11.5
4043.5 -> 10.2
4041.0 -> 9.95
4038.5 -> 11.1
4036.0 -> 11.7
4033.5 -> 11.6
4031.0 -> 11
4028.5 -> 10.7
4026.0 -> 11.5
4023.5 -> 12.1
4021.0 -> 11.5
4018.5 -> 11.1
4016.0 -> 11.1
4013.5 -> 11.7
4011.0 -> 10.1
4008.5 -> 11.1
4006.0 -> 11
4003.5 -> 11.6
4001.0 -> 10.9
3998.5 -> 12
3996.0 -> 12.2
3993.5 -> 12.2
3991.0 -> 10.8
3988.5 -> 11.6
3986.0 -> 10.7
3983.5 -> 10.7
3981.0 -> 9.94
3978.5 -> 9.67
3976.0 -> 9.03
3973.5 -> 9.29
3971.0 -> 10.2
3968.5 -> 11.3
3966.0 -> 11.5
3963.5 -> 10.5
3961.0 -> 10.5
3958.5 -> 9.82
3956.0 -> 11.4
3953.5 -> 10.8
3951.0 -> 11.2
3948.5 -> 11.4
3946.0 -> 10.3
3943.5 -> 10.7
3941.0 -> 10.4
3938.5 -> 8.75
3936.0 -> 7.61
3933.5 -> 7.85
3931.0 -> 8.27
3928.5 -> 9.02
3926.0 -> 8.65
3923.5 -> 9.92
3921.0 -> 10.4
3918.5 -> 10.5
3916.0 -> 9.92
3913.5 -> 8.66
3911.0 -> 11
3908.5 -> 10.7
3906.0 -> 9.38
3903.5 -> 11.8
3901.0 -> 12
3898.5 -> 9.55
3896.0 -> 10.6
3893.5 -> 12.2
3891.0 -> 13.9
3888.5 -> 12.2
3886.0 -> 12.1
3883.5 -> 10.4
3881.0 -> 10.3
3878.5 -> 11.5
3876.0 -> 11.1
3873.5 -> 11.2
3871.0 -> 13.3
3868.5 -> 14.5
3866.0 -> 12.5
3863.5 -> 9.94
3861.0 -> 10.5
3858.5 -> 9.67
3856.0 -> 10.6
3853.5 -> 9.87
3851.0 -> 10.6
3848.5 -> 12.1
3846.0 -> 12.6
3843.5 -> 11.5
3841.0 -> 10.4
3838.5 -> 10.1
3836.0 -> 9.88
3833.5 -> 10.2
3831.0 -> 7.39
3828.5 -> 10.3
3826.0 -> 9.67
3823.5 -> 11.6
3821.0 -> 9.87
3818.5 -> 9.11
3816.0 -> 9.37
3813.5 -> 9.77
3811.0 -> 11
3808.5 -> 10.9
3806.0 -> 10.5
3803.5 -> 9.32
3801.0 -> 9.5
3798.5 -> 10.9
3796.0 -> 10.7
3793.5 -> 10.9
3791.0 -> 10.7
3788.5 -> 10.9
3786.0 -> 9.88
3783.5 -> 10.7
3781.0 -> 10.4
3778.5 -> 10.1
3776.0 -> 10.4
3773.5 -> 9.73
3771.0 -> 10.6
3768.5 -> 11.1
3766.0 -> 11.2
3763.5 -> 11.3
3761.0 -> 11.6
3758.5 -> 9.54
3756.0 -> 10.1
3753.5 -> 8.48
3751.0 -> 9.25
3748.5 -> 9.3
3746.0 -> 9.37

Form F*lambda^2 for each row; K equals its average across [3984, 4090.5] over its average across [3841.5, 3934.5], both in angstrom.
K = 1.12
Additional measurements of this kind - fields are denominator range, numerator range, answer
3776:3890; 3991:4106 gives 1.19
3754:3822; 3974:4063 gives 1.18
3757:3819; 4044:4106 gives 1.28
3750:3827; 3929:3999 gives 1.10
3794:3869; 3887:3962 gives 1.03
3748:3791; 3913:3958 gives 1.04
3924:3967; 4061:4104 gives 1.29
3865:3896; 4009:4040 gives 1.01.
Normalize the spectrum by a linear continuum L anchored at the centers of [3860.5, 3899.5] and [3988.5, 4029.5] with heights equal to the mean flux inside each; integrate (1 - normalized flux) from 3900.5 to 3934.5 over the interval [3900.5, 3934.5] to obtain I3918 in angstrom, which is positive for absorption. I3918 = 5.1 angstrom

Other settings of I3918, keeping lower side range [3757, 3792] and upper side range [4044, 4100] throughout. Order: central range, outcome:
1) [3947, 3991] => 2.05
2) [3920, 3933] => 2.16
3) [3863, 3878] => -1.86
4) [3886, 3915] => -0.58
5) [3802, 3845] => 2.58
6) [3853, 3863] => 0.58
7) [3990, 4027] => -0.70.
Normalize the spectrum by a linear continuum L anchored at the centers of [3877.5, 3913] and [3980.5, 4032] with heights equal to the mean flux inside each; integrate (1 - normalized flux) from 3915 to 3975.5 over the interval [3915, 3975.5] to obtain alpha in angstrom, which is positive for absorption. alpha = 6.6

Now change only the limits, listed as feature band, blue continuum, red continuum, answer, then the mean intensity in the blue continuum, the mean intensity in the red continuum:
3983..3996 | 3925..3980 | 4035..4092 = -1.2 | 9.92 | 11.2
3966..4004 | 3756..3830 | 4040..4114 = 1.0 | 10.4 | 11.4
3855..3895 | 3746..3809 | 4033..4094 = -3.7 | 10.3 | 11.3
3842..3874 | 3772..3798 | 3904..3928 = -4.0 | 10.5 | 9.94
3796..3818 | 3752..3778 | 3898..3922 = 0.5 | 10.4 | 10.4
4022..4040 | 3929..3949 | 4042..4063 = -2.1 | 9.32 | 10.4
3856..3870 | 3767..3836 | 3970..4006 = -1.3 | 10.2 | 10.8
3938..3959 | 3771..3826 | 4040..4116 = 0.6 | 10.3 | 11.4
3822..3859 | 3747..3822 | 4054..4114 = 0.2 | 10.2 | 11.7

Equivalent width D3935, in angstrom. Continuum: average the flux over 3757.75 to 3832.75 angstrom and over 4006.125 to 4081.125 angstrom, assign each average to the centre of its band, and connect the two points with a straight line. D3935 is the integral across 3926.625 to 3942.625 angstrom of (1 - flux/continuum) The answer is 3.0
